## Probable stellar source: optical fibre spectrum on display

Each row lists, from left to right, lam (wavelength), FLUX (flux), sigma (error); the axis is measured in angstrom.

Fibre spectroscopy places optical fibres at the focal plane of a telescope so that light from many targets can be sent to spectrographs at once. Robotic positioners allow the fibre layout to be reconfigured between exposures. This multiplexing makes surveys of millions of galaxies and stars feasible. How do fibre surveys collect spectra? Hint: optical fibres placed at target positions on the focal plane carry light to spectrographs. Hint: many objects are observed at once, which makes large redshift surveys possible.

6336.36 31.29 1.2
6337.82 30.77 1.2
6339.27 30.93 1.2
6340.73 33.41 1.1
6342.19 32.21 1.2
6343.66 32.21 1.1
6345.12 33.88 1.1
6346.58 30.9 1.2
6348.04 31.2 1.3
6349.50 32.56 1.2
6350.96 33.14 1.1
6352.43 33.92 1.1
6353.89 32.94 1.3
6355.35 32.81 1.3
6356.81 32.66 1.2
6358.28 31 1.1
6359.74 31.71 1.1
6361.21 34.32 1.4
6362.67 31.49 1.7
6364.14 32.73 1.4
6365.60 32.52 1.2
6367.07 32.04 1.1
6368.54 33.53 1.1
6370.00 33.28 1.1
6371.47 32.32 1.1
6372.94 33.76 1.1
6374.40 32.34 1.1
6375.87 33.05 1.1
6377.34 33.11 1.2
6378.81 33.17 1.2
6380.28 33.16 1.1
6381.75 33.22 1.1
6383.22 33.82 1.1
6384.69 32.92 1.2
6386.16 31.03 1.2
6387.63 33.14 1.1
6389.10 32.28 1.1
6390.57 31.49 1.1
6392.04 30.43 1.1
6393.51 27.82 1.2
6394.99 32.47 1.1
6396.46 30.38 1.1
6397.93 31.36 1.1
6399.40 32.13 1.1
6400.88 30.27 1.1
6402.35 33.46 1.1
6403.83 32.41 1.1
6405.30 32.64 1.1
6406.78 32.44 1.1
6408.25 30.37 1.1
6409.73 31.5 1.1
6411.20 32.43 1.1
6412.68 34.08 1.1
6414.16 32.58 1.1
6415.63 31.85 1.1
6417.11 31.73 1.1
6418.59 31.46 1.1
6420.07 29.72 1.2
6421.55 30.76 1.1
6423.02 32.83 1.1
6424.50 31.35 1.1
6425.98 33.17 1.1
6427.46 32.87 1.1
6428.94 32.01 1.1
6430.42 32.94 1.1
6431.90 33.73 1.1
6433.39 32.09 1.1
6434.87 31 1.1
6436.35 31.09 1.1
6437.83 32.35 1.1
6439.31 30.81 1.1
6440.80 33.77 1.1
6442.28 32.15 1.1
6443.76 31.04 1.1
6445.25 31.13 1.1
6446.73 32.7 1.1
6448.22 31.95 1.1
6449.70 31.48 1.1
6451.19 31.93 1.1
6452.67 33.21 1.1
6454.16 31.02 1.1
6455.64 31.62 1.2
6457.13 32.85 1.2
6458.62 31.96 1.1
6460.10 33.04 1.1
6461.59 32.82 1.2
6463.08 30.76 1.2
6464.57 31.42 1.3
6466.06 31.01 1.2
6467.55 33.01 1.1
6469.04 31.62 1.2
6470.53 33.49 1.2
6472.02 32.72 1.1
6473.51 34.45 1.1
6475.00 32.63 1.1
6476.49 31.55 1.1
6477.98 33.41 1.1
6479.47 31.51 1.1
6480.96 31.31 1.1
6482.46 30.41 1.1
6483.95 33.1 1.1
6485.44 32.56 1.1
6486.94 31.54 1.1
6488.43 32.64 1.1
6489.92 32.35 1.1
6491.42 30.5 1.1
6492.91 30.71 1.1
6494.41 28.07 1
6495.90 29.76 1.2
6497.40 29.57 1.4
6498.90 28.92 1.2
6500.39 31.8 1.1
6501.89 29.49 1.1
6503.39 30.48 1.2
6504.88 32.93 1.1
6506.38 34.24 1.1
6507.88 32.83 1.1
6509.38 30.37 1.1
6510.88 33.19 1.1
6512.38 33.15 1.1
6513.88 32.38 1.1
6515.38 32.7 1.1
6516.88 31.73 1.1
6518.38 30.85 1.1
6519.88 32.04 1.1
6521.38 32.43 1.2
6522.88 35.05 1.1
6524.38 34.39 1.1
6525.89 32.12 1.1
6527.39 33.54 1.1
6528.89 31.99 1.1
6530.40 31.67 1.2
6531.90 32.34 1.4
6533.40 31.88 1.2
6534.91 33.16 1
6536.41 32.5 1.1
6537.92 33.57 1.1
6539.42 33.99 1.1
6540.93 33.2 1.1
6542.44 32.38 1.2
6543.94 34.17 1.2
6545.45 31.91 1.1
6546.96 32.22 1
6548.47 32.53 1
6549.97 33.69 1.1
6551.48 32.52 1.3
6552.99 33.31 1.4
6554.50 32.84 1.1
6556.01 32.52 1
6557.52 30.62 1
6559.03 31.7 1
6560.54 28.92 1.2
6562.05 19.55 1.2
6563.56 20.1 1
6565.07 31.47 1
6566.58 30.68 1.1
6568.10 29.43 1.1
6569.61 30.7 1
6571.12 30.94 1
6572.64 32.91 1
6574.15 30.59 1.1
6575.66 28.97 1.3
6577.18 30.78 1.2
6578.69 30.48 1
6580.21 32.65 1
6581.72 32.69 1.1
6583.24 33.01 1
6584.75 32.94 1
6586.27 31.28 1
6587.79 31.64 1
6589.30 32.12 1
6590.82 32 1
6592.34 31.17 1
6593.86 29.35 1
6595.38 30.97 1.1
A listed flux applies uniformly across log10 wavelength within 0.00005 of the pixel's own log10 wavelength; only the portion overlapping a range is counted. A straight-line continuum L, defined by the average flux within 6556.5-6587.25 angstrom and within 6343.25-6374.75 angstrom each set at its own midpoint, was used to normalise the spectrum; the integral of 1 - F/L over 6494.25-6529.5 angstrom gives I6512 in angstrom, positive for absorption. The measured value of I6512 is -1.29 angstrom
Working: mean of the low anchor 32.6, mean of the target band 31.9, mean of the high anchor 30.1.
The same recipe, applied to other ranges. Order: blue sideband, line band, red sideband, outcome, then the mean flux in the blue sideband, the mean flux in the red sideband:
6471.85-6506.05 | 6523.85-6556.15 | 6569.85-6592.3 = -1.3 angstrom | 31.4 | 31.6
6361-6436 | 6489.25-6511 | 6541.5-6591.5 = 0.4 angstrom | 32.2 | 31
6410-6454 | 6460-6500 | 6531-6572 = 0.1 angstrom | 32.1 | 31.2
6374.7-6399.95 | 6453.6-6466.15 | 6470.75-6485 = 0.2 angstrom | 32.1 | 32.4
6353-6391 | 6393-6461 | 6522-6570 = 0.9 angstrom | 32.7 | 31.6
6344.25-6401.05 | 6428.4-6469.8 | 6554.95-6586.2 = -0.7 angstrom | 32.3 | 30.1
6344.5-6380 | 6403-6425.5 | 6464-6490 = 0.4 angstrom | 32.7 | 32.3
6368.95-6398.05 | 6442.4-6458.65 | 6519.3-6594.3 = 0.0 angstrom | 32.3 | 31.6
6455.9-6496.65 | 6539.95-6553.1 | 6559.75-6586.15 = -1.1 angstrom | 31.9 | 29.9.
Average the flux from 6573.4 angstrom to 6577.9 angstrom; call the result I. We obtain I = 30.1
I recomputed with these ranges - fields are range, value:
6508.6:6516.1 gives 32.3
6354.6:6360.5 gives 32.1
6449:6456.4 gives 31.9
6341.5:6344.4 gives 32.1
